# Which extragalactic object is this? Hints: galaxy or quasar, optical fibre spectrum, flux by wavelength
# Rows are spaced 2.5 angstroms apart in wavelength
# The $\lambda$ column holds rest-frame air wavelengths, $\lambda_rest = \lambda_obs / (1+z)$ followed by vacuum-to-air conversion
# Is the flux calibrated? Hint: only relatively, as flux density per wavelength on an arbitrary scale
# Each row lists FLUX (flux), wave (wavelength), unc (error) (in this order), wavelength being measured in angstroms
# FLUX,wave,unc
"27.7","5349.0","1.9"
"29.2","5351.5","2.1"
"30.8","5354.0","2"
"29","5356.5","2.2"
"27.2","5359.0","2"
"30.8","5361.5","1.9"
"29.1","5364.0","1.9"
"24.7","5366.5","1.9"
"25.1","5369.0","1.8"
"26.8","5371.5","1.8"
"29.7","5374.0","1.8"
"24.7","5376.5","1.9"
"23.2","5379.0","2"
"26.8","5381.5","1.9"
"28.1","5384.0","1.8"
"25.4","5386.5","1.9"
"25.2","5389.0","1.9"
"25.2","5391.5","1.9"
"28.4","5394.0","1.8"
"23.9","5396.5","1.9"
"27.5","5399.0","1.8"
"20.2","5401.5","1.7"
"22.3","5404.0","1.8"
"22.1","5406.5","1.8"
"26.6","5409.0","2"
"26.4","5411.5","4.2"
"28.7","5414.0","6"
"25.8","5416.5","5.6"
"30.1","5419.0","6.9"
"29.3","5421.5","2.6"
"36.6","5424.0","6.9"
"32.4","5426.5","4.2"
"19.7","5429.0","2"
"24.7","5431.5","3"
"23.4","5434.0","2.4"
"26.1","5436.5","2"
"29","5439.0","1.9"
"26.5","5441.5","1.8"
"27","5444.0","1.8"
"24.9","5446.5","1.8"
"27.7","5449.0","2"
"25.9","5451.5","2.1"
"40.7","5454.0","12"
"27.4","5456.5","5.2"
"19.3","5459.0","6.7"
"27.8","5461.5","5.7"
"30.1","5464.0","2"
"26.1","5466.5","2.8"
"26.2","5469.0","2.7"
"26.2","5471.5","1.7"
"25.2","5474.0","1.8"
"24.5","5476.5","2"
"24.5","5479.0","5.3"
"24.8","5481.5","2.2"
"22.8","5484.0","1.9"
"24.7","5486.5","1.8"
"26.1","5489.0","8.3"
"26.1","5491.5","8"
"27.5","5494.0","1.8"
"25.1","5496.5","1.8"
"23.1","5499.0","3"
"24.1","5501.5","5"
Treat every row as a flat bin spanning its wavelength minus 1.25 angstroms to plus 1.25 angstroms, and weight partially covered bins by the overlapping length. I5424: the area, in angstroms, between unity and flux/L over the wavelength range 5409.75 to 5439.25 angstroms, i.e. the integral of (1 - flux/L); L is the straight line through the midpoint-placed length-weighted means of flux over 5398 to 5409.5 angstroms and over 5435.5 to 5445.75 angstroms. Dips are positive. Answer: -2.5 angstroms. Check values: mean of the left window 23.5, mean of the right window 27.1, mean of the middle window 27.6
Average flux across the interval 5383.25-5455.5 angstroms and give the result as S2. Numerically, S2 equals 26.9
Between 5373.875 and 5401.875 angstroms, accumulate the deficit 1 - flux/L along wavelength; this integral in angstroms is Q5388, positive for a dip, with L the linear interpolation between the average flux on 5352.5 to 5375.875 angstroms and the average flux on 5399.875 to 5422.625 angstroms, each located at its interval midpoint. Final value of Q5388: 1.2 angstroms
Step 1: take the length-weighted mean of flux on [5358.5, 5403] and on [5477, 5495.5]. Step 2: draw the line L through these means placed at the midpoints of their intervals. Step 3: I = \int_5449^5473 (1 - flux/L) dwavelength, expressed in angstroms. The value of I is -2.2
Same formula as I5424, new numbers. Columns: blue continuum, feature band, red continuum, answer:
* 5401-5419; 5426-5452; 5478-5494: -0.9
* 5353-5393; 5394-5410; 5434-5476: 1.7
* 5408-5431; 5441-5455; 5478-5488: -1.2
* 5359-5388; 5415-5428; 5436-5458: -1.3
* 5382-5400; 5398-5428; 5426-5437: -2.2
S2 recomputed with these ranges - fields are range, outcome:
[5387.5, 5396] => 26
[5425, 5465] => 27.1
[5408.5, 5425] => 29.1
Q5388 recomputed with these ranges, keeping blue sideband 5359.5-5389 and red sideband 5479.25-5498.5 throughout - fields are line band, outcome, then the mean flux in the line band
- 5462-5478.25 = -0.6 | 26.4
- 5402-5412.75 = 0.9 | 24.1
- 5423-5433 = -0.8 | 28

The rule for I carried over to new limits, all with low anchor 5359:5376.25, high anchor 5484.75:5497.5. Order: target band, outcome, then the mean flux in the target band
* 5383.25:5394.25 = 0.4 angstroms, 26.2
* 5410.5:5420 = -0.3 angstroms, 27.7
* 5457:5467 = 0.1 angstroms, 25.9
